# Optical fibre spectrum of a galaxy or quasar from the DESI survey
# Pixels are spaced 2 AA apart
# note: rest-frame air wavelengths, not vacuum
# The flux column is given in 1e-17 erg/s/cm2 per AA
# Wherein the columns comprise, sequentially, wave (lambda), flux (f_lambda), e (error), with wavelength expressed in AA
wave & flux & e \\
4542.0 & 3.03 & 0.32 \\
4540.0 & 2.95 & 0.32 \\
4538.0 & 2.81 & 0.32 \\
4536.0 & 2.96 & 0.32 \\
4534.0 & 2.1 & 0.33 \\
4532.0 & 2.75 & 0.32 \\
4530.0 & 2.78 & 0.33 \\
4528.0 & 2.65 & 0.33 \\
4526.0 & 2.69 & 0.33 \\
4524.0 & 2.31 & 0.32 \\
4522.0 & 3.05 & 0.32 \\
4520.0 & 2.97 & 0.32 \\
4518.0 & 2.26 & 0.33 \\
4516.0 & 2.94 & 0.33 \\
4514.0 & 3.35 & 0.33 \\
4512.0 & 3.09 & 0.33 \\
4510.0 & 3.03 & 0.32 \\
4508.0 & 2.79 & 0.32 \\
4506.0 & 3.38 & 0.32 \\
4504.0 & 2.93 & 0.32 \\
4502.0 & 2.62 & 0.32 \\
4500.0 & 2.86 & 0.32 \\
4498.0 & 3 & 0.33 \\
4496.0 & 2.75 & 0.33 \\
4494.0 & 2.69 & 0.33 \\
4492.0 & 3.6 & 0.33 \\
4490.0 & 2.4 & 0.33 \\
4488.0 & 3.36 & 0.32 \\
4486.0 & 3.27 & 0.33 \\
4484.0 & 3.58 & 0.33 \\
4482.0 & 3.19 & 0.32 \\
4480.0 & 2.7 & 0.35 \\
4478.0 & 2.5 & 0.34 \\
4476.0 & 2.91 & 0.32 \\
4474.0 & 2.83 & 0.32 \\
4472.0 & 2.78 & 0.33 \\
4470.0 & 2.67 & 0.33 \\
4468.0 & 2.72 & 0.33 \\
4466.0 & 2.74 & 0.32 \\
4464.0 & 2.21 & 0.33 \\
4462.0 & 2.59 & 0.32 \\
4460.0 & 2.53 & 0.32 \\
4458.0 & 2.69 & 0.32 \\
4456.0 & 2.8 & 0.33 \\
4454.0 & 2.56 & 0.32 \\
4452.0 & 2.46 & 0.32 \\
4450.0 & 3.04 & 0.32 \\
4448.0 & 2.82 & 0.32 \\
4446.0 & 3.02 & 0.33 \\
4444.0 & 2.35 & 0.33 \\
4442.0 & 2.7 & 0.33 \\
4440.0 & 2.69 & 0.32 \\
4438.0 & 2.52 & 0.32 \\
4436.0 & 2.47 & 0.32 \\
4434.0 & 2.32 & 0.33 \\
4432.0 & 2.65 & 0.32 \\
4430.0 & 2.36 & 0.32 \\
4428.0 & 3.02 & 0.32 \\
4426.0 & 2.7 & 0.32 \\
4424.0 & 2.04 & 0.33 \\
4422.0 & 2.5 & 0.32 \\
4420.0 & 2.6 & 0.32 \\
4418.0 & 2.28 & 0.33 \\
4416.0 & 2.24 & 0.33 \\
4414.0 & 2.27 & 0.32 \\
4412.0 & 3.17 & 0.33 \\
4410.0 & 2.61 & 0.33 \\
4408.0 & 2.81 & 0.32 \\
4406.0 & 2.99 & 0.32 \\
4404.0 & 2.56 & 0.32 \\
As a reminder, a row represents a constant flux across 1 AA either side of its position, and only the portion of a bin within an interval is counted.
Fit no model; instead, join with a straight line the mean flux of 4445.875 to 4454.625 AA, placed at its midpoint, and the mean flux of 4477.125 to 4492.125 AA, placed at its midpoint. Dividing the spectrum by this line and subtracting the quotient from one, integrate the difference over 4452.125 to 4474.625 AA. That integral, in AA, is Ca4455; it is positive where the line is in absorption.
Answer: 1.9 AA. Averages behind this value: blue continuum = 2.77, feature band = 2.64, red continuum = 3.05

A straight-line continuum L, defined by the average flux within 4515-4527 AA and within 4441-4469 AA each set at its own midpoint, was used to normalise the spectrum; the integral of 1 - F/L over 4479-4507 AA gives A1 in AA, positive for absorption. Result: -3.5 AA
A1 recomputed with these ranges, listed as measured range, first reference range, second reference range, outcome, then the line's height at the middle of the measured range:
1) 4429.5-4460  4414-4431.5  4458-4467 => -1.6 AA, 2.5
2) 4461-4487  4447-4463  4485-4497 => 0.4 AA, 2.86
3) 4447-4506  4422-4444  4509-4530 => -3.2 AA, 2.68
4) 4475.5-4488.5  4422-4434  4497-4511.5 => -1.1 AA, 2.83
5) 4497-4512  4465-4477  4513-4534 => -1.1 AA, 2.75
